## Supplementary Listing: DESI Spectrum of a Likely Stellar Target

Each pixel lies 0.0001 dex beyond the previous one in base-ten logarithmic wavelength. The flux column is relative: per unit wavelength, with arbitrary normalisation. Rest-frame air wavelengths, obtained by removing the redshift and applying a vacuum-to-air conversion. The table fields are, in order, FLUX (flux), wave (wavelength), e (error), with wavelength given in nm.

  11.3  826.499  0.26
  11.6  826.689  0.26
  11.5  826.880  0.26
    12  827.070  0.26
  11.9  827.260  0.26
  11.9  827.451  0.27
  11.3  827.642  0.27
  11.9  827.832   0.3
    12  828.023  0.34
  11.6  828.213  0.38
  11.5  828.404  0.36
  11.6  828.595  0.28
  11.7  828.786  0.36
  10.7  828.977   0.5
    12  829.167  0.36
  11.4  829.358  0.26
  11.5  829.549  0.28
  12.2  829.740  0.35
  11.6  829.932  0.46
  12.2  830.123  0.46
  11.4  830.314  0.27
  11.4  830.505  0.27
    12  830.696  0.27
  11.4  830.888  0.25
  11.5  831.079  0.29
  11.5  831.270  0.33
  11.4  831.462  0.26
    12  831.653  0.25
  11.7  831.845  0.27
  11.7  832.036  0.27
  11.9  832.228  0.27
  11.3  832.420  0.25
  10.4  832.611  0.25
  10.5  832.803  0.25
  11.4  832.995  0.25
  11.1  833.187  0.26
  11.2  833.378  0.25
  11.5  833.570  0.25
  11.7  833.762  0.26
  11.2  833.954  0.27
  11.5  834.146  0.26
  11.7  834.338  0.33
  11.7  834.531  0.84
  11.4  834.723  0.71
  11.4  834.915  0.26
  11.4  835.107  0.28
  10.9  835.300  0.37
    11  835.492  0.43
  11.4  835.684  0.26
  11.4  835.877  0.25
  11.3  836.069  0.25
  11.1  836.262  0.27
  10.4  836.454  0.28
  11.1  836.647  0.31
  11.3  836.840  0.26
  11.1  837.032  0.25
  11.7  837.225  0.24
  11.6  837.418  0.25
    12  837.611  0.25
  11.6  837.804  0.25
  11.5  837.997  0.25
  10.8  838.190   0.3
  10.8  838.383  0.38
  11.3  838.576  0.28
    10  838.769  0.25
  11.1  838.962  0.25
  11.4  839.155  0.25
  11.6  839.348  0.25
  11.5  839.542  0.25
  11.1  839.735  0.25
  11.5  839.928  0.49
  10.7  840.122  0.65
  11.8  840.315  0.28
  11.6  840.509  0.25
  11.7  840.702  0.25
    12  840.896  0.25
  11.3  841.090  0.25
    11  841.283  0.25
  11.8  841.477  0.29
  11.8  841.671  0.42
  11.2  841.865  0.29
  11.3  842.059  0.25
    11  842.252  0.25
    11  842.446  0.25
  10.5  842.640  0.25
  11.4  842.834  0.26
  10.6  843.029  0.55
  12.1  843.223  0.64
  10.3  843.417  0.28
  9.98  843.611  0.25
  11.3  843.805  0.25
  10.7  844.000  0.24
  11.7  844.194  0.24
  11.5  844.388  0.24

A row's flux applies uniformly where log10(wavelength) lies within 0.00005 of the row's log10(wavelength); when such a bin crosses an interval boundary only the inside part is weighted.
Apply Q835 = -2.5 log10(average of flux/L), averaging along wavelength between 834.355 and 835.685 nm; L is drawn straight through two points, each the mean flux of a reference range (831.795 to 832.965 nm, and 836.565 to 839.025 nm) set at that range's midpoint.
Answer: -0.01 mag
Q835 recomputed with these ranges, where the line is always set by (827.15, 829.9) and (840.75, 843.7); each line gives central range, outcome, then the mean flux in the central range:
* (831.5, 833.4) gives 0.017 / 11.3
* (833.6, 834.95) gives -0.006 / 11.5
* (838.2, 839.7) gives 0.019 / 11.1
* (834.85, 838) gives 0.007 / 11.3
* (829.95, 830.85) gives -0.012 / 11.7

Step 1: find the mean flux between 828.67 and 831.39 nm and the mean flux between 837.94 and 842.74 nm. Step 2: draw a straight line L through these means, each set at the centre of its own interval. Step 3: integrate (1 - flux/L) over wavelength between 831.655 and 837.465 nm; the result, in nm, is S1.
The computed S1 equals 0.07 nm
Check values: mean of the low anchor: 11.6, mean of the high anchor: 11.3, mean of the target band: 11.3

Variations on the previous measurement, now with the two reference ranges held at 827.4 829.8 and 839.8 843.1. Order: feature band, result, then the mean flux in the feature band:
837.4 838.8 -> 0.02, 11.2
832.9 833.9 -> 0.01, 11.4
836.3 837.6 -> 0.02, 11.2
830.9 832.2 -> -0.01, 11.6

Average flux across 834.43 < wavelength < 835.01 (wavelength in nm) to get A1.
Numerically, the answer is 11.5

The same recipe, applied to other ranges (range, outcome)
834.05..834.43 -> 11.6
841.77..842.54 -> 11.1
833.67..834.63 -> 11.6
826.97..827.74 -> 11.8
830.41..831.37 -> 11.6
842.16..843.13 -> 10.9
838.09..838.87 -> 10.7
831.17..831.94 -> 11.6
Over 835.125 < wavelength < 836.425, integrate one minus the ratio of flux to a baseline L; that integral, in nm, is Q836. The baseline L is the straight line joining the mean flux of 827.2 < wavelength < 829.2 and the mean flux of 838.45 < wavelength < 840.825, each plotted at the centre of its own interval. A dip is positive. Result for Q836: 0.03 nm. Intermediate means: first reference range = 11.6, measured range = 11.2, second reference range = 11.3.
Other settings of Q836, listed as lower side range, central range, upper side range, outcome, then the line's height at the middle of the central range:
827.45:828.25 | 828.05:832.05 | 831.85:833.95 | -0.03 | 11.5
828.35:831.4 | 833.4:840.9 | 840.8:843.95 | 0.01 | 11.3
